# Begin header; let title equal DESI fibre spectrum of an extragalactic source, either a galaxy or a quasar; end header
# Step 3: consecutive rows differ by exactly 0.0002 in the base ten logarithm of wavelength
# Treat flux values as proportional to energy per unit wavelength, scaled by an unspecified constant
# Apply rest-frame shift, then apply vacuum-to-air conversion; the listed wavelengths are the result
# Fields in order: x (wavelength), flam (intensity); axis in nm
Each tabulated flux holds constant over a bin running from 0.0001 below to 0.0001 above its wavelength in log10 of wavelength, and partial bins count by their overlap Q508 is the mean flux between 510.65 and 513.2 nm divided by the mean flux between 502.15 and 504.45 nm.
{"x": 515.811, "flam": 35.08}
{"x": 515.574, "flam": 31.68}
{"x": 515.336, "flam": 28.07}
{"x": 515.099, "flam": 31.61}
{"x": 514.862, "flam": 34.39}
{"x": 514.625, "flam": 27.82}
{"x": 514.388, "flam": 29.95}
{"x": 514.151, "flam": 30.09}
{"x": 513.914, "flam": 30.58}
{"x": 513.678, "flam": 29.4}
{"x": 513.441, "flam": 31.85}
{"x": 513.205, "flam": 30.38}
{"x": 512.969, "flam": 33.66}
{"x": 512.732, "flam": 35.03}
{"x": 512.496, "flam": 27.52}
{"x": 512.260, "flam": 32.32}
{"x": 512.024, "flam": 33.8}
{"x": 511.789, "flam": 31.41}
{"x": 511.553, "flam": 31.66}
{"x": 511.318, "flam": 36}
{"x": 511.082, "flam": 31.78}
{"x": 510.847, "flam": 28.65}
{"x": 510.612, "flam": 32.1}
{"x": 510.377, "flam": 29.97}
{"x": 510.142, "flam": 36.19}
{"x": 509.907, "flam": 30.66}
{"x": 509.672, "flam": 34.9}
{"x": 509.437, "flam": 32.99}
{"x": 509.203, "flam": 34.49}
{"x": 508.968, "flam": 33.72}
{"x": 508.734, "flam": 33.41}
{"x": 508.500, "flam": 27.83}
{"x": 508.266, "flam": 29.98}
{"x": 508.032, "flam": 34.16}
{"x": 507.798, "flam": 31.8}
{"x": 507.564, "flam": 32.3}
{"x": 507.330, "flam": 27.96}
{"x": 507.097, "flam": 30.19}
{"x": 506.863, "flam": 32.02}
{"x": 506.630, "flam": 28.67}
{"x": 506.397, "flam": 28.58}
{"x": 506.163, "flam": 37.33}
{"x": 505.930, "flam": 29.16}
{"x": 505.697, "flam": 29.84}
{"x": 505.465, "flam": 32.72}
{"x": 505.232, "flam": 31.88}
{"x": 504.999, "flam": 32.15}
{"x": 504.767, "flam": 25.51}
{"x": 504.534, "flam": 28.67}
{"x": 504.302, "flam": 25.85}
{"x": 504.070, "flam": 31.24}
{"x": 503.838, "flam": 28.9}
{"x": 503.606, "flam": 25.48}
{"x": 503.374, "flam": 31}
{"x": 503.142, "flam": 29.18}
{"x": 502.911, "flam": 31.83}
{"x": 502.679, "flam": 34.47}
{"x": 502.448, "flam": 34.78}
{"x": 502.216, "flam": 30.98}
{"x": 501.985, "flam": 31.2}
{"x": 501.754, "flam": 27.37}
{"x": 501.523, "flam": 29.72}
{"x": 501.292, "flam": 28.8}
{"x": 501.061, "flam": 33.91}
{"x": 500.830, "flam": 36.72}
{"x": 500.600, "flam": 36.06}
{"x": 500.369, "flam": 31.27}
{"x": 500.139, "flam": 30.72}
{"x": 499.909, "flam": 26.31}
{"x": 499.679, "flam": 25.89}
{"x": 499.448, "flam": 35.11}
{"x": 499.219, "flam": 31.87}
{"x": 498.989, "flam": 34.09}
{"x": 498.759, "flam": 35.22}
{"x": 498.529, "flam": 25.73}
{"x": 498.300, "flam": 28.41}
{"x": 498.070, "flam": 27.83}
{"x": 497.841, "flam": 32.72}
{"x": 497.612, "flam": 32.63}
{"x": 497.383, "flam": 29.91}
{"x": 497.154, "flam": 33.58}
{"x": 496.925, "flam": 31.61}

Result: 1.06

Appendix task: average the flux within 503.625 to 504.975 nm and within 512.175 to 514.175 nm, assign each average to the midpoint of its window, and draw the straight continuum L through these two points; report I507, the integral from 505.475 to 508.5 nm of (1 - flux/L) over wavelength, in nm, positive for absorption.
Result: -0.19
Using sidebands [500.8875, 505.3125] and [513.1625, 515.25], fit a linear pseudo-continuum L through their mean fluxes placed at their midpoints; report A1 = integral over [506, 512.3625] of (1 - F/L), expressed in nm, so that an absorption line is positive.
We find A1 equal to -0.32 nm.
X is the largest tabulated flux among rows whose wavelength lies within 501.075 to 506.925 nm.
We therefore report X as 37.33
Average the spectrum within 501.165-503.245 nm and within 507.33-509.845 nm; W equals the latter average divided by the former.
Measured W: 1.04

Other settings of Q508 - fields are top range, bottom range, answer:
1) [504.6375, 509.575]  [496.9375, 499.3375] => 1.00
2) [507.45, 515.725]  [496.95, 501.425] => 1.01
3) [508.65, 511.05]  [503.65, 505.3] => 1.13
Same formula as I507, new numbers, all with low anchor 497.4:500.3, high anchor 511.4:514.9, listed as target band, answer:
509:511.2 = -0.094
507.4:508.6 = -0.004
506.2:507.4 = 0.035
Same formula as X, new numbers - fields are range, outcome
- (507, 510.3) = 36.19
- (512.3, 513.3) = 35.03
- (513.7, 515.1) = 34.39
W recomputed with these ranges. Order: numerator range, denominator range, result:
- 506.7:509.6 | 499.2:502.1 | 1.02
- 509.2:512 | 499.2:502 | 1.05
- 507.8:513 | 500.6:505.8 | 1.05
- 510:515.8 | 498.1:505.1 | 1.03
